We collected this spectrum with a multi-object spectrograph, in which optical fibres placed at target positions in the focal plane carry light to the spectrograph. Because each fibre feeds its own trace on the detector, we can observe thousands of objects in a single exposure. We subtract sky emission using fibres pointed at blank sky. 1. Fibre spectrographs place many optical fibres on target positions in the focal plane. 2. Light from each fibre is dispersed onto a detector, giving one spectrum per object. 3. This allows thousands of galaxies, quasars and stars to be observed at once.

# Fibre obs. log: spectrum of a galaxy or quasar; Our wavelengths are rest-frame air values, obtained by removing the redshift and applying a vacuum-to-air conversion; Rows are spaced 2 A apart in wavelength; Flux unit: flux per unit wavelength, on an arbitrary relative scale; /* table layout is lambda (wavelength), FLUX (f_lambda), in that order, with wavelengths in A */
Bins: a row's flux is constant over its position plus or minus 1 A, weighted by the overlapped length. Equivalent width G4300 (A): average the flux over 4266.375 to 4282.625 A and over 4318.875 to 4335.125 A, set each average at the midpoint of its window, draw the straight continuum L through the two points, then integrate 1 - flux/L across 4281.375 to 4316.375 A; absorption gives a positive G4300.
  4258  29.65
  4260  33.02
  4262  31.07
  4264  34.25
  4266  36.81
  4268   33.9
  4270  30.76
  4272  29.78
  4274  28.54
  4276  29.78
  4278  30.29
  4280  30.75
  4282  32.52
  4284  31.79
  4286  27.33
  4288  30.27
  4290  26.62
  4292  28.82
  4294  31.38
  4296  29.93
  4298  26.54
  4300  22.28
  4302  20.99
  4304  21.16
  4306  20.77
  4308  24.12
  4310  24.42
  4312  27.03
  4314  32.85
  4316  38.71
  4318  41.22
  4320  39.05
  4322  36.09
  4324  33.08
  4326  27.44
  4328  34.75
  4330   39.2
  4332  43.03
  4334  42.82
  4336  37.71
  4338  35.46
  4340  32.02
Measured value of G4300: 6.5 A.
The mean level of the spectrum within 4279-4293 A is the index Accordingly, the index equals 29.7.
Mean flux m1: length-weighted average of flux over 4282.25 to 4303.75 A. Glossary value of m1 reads 27.5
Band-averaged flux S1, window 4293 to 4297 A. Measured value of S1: 30.7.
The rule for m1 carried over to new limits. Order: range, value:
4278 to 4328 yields 29.5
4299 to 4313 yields 23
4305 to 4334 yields 33.3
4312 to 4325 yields 36.1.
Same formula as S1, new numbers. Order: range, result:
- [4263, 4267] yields 35.5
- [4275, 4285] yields 31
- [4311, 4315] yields 29.9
